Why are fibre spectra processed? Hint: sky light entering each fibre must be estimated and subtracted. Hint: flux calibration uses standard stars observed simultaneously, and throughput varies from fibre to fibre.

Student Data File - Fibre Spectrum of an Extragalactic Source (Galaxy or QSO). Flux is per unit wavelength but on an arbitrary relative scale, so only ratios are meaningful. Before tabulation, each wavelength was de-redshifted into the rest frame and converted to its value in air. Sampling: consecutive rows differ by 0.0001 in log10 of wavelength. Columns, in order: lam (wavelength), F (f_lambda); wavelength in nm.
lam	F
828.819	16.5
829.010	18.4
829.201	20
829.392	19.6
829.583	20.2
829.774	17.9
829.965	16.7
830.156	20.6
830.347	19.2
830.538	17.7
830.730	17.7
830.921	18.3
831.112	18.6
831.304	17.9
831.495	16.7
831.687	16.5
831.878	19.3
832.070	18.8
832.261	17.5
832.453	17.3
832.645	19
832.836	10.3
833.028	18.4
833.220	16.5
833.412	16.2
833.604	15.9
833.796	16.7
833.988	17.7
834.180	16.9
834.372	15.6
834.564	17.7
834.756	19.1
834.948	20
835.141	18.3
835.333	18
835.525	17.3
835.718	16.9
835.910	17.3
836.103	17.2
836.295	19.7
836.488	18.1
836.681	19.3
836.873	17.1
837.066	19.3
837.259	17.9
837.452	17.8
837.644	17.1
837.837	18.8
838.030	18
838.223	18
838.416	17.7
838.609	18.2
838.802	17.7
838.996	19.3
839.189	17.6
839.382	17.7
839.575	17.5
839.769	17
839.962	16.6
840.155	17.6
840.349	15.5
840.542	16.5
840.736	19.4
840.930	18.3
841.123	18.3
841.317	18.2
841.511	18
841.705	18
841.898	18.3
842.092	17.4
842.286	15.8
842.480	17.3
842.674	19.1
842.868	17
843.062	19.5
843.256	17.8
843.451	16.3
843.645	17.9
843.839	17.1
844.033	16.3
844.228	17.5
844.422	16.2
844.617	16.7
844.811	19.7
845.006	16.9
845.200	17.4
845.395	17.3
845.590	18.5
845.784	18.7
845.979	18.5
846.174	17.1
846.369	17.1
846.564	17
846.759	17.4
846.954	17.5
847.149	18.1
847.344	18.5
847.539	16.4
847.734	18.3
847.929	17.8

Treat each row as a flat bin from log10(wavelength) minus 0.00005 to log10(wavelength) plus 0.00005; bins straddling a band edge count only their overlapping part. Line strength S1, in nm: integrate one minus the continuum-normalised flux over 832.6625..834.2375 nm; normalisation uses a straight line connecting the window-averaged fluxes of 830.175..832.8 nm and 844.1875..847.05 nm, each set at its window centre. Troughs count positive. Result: 0.15 nm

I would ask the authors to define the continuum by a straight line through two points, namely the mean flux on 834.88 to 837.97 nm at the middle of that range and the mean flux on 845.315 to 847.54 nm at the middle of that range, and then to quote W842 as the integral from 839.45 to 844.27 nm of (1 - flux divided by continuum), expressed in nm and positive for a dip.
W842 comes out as 0.10 nm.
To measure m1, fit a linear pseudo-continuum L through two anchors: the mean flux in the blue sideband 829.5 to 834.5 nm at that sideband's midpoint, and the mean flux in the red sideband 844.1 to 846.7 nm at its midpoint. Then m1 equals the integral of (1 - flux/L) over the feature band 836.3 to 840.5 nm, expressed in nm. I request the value -0.08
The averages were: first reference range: 17.5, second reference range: 17.6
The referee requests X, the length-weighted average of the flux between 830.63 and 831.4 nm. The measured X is 18.1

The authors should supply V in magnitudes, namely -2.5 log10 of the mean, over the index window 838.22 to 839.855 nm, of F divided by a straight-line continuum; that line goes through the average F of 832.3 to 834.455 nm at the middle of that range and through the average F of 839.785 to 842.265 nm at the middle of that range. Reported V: -0.03 mag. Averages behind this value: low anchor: 16.4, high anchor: 17.6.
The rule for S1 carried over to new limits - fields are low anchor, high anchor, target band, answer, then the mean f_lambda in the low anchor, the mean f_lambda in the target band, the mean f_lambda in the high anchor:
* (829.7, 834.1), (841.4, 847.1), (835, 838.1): -0.096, 17.4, 18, 17.6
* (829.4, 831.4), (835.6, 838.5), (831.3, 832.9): 0.112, 18.5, 17.1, 18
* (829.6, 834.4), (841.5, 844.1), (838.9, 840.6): 0.024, 17.4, 17.3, 17.6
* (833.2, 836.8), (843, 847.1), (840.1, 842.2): -0.024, 17.6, 17.8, 17.5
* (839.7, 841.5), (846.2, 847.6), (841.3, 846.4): -0.039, 17.5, 17.6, 17.4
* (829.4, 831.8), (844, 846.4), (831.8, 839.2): 0.135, 18.2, 17.7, 17.6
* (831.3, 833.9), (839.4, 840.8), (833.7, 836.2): -0.092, 16.9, 17.6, 17.1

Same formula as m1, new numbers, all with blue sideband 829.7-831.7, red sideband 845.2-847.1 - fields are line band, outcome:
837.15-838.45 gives 0.00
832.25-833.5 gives 0.11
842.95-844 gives 0.01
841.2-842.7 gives 0.01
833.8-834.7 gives 0.05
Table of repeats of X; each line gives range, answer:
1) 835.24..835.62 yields 17.7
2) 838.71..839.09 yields 18.5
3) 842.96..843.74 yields 17.9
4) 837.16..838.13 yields 17.9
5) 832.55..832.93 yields 14.7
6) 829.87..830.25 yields 18.7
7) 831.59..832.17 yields 18.2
